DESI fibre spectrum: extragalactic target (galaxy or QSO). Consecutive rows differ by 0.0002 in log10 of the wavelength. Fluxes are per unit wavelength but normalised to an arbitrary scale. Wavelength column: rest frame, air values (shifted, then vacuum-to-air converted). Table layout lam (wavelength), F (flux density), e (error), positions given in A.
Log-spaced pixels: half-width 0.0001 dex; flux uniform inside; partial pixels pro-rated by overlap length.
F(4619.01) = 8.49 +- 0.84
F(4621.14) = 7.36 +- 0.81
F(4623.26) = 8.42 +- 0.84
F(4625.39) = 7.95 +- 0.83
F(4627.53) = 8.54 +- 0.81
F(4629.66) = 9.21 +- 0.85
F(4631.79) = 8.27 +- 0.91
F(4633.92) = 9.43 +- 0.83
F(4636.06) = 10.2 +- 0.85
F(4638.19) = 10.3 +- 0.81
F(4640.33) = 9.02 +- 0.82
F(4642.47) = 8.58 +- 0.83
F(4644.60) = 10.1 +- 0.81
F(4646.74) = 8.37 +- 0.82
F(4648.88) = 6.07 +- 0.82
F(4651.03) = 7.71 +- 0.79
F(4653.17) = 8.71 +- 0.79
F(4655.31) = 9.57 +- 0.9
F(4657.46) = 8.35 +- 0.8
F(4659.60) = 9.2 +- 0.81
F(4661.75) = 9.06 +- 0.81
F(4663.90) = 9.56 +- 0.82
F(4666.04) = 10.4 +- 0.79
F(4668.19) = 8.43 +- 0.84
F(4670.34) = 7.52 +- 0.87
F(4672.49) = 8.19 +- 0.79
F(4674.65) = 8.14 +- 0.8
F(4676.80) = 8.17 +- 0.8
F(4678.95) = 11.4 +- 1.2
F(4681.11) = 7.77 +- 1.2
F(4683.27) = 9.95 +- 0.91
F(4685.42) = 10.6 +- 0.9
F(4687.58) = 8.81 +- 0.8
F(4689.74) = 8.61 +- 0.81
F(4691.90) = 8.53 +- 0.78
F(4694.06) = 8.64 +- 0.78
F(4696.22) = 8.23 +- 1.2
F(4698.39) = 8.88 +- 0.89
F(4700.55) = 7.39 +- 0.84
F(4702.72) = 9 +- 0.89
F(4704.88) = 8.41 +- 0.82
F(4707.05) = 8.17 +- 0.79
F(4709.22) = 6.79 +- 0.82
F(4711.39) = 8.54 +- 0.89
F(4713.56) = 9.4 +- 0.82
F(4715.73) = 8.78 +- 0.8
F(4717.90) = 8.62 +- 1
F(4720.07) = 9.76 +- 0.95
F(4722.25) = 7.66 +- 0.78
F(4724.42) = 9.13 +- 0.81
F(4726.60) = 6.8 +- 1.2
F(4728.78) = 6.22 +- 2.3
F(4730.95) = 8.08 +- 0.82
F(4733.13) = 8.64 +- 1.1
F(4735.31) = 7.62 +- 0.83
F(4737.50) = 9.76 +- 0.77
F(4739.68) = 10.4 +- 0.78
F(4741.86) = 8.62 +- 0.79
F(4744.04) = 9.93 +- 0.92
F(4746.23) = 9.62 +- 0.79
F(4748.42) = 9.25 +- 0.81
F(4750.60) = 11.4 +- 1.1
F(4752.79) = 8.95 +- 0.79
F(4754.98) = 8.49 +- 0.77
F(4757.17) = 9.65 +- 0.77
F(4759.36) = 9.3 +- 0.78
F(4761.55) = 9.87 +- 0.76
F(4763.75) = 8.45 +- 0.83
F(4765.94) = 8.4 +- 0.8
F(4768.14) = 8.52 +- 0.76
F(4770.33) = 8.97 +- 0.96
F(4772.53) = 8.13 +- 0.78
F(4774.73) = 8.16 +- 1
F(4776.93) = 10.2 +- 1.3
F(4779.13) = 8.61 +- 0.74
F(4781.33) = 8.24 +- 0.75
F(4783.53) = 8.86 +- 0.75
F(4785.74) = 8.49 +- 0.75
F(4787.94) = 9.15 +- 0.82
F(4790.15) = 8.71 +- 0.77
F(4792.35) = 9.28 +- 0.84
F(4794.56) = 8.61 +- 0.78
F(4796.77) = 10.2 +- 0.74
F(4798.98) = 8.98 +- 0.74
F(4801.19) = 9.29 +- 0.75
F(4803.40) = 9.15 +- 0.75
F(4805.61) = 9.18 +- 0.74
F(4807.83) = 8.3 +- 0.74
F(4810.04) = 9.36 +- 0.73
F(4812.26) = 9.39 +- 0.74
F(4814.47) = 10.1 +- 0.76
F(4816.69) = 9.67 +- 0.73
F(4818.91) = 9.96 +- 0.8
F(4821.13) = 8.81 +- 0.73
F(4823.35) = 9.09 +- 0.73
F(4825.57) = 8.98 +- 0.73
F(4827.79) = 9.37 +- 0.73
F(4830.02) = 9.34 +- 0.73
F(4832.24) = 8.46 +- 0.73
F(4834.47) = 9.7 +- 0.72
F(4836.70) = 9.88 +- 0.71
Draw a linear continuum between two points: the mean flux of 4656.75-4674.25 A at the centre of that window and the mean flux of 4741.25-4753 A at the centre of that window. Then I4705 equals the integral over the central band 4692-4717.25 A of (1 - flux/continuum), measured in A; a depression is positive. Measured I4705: 2.3 A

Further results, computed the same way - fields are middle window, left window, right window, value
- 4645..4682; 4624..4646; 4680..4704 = 1.2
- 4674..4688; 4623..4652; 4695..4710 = -1.6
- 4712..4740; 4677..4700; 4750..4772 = 1.9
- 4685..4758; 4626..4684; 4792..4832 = 2.6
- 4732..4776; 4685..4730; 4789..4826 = -1.6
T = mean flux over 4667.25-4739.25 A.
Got 8.52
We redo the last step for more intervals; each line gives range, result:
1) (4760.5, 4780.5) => 8.8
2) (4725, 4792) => 8.86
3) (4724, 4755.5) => 8.86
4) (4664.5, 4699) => 8.9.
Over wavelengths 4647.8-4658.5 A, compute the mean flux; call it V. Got 8.08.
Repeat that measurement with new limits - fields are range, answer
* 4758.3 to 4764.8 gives 9.21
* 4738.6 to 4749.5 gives 9.56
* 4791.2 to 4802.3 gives 9.27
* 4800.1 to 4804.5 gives 9.22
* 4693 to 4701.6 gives 8.29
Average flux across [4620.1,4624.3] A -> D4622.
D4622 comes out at 7.91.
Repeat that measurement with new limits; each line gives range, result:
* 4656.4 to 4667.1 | 9.32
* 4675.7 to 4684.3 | 9.31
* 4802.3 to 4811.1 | 9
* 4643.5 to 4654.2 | 8.19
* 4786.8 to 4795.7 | 8.94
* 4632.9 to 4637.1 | 9.8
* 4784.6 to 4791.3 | 8.79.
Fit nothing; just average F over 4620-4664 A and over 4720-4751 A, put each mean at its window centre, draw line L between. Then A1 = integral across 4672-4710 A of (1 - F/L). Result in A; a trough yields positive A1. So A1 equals 0.4 A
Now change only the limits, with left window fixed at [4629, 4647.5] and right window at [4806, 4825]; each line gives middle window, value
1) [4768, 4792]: 1.4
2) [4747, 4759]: -0.3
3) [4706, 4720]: 1.2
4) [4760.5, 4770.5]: 0.5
